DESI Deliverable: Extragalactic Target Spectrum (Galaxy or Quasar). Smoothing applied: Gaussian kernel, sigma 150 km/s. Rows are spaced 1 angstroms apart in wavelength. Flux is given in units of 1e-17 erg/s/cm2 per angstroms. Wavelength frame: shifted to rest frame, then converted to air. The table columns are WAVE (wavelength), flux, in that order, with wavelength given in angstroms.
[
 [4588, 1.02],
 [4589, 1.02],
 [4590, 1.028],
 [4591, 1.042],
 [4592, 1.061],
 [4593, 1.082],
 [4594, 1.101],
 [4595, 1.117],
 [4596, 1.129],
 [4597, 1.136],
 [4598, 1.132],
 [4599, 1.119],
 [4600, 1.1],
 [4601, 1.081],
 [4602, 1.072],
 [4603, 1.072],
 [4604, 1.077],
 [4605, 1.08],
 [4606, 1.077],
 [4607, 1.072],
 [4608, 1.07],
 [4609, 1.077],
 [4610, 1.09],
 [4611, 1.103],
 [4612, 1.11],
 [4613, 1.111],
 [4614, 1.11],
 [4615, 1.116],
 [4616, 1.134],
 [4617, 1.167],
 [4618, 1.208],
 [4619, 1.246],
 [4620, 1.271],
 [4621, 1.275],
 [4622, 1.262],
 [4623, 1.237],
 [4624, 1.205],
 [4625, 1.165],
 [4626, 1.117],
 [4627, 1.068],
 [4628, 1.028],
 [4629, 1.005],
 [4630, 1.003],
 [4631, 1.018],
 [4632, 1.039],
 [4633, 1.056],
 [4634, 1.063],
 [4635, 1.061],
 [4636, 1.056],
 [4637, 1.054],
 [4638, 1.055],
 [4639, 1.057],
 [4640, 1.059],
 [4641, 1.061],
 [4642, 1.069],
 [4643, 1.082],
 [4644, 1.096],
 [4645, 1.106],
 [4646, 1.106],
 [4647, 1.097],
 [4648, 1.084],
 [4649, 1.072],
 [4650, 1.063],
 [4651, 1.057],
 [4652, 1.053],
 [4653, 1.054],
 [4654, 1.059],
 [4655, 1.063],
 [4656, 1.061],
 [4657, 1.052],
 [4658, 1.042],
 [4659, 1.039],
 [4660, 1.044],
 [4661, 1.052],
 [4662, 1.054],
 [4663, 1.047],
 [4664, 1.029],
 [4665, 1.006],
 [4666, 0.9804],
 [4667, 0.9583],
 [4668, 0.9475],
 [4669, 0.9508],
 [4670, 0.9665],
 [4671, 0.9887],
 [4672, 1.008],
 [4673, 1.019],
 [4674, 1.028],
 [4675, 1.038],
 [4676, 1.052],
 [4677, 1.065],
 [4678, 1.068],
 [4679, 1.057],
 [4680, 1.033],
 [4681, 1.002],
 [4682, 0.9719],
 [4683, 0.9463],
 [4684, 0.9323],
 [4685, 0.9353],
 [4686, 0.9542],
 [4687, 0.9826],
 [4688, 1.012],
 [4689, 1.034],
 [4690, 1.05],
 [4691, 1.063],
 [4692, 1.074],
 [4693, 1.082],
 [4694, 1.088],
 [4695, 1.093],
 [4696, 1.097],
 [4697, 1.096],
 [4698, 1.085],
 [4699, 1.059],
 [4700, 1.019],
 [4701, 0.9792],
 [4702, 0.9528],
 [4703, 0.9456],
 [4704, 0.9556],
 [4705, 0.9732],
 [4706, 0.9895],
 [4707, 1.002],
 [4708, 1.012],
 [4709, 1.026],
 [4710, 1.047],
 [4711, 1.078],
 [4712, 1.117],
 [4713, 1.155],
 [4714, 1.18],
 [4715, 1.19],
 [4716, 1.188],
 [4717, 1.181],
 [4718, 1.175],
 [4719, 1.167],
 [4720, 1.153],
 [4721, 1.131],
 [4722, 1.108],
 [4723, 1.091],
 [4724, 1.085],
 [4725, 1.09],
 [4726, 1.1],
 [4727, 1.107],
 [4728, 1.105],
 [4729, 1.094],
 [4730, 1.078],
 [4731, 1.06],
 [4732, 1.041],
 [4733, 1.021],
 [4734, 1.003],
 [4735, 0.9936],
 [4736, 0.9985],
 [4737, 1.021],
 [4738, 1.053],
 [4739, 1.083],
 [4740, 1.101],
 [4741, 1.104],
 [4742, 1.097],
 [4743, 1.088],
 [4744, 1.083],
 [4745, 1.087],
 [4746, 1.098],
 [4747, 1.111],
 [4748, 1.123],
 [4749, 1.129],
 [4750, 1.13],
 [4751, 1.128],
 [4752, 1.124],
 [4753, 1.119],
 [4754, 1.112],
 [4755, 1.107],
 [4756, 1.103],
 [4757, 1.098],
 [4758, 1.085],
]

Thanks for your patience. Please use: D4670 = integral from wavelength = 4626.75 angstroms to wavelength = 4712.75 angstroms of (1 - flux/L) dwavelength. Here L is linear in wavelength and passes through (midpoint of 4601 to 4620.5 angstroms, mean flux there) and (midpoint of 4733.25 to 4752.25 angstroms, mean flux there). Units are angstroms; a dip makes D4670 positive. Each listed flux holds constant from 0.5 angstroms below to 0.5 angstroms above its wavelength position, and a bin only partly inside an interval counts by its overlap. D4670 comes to 5.2 angstroms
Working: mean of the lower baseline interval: 1.12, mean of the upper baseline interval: 1.08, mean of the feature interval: 1.03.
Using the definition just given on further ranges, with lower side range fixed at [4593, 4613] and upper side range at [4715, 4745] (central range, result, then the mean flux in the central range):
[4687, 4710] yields 1.3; 1.03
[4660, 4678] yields 1.3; 1.01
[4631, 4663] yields 0.9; 1.06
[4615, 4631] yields -0.9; 1.15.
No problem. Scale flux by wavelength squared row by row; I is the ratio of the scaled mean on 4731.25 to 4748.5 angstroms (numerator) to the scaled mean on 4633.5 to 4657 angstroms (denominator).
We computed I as 1.04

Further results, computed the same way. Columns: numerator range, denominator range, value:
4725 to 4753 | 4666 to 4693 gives 1.10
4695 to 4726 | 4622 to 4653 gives 1.03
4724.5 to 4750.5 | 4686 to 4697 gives 1.04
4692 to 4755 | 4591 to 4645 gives 1.02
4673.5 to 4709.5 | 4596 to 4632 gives 0.94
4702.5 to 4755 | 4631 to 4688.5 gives 1.08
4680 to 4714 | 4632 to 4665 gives 0.99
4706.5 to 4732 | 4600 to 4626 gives 1.02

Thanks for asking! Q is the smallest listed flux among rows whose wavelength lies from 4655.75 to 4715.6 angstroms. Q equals 0.9323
